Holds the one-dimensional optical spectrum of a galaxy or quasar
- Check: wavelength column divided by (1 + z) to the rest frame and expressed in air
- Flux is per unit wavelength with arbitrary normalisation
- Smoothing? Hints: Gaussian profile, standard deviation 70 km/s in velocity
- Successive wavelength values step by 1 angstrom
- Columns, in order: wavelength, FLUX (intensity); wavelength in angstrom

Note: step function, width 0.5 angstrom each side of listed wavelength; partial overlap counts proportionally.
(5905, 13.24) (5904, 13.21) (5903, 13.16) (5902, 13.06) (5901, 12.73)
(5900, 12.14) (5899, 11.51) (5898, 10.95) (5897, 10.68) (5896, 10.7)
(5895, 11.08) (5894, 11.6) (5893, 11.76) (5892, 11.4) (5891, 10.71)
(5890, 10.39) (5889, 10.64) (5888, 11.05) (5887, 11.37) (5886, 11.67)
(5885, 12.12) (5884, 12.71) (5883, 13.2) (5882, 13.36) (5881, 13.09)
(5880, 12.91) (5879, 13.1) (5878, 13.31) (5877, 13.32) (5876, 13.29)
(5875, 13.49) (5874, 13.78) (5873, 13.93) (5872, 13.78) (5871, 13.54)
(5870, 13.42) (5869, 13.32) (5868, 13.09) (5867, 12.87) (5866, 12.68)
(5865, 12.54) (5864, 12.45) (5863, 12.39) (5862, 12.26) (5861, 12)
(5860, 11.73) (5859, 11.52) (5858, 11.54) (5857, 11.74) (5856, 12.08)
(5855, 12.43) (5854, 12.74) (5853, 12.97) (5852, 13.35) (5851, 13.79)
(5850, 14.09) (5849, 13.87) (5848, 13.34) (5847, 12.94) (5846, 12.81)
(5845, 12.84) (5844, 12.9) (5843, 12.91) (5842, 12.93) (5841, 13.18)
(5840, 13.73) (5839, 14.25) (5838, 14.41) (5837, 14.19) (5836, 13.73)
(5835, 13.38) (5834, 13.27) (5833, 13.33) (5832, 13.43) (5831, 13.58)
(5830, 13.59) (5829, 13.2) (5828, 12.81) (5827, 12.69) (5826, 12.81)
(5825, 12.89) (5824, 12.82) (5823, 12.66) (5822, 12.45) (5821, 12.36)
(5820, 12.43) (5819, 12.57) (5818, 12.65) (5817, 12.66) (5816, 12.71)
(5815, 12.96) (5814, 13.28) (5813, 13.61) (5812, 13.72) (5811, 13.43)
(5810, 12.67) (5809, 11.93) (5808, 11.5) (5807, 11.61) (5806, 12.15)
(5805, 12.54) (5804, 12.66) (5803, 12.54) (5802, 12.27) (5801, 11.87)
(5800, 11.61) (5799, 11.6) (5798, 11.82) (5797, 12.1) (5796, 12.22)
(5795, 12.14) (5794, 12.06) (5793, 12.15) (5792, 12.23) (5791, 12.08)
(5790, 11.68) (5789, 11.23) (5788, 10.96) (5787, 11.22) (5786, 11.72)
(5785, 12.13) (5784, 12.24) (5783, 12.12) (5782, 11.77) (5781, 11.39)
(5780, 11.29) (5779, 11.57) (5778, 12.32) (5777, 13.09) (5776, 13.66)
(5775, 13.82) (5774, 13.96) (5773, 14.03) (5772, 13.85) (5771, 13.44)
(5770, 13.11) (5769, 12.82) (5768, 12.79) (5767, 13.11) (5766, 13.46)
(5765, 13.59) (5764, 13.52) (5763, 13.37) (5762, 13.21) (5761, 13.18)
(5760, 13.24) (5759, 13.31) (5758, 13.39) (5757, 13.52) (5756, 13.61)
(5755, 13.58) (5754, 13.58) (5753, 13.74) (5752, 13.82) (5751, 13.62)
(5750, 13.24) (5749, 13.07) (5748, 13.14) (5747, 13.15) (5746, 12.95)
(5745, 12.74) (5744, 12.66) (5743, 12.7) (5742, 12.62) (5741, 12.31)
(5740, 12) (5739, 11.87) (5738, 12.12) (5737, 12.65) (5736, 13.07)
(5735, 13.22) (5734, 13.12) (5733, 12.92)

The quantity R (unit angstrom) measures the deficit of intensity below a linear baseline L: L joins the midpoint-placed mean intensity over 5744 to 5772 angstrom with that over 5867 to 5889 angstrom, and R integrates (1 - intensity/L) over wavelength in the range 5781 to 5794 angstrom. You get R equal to 1.40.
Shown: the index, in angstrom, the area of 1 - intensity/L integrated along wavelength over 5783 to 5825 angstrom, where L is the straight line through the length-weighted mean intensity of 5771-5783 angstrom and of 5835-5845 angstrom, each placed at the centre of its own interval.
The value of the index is 2.7 angstrom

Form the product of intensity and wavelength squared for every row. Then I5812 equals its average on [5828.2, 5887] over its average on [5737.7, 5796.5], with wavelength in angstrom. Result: 1.05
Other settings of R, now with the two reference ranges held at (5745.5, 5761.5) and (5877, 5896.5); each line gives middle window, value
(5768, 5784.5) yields 0.5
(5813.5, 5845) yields -1.4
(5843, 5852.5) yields -0.7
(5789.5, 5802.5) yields 0.9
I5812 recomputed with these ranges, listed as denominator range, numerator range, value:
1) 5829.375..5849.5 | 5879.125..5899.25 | 0.88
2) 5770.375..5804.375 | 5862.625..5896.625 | 1.05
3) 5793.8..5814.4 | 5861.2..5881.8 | 1.09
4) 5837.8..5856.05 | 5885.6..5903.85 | 0.88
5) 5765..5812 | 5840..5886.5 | 1.07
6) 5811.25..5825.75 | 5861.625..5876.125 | 1.04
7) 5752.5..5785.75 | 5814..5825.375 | 0.99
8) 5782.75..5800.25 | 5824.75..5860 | 1.13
